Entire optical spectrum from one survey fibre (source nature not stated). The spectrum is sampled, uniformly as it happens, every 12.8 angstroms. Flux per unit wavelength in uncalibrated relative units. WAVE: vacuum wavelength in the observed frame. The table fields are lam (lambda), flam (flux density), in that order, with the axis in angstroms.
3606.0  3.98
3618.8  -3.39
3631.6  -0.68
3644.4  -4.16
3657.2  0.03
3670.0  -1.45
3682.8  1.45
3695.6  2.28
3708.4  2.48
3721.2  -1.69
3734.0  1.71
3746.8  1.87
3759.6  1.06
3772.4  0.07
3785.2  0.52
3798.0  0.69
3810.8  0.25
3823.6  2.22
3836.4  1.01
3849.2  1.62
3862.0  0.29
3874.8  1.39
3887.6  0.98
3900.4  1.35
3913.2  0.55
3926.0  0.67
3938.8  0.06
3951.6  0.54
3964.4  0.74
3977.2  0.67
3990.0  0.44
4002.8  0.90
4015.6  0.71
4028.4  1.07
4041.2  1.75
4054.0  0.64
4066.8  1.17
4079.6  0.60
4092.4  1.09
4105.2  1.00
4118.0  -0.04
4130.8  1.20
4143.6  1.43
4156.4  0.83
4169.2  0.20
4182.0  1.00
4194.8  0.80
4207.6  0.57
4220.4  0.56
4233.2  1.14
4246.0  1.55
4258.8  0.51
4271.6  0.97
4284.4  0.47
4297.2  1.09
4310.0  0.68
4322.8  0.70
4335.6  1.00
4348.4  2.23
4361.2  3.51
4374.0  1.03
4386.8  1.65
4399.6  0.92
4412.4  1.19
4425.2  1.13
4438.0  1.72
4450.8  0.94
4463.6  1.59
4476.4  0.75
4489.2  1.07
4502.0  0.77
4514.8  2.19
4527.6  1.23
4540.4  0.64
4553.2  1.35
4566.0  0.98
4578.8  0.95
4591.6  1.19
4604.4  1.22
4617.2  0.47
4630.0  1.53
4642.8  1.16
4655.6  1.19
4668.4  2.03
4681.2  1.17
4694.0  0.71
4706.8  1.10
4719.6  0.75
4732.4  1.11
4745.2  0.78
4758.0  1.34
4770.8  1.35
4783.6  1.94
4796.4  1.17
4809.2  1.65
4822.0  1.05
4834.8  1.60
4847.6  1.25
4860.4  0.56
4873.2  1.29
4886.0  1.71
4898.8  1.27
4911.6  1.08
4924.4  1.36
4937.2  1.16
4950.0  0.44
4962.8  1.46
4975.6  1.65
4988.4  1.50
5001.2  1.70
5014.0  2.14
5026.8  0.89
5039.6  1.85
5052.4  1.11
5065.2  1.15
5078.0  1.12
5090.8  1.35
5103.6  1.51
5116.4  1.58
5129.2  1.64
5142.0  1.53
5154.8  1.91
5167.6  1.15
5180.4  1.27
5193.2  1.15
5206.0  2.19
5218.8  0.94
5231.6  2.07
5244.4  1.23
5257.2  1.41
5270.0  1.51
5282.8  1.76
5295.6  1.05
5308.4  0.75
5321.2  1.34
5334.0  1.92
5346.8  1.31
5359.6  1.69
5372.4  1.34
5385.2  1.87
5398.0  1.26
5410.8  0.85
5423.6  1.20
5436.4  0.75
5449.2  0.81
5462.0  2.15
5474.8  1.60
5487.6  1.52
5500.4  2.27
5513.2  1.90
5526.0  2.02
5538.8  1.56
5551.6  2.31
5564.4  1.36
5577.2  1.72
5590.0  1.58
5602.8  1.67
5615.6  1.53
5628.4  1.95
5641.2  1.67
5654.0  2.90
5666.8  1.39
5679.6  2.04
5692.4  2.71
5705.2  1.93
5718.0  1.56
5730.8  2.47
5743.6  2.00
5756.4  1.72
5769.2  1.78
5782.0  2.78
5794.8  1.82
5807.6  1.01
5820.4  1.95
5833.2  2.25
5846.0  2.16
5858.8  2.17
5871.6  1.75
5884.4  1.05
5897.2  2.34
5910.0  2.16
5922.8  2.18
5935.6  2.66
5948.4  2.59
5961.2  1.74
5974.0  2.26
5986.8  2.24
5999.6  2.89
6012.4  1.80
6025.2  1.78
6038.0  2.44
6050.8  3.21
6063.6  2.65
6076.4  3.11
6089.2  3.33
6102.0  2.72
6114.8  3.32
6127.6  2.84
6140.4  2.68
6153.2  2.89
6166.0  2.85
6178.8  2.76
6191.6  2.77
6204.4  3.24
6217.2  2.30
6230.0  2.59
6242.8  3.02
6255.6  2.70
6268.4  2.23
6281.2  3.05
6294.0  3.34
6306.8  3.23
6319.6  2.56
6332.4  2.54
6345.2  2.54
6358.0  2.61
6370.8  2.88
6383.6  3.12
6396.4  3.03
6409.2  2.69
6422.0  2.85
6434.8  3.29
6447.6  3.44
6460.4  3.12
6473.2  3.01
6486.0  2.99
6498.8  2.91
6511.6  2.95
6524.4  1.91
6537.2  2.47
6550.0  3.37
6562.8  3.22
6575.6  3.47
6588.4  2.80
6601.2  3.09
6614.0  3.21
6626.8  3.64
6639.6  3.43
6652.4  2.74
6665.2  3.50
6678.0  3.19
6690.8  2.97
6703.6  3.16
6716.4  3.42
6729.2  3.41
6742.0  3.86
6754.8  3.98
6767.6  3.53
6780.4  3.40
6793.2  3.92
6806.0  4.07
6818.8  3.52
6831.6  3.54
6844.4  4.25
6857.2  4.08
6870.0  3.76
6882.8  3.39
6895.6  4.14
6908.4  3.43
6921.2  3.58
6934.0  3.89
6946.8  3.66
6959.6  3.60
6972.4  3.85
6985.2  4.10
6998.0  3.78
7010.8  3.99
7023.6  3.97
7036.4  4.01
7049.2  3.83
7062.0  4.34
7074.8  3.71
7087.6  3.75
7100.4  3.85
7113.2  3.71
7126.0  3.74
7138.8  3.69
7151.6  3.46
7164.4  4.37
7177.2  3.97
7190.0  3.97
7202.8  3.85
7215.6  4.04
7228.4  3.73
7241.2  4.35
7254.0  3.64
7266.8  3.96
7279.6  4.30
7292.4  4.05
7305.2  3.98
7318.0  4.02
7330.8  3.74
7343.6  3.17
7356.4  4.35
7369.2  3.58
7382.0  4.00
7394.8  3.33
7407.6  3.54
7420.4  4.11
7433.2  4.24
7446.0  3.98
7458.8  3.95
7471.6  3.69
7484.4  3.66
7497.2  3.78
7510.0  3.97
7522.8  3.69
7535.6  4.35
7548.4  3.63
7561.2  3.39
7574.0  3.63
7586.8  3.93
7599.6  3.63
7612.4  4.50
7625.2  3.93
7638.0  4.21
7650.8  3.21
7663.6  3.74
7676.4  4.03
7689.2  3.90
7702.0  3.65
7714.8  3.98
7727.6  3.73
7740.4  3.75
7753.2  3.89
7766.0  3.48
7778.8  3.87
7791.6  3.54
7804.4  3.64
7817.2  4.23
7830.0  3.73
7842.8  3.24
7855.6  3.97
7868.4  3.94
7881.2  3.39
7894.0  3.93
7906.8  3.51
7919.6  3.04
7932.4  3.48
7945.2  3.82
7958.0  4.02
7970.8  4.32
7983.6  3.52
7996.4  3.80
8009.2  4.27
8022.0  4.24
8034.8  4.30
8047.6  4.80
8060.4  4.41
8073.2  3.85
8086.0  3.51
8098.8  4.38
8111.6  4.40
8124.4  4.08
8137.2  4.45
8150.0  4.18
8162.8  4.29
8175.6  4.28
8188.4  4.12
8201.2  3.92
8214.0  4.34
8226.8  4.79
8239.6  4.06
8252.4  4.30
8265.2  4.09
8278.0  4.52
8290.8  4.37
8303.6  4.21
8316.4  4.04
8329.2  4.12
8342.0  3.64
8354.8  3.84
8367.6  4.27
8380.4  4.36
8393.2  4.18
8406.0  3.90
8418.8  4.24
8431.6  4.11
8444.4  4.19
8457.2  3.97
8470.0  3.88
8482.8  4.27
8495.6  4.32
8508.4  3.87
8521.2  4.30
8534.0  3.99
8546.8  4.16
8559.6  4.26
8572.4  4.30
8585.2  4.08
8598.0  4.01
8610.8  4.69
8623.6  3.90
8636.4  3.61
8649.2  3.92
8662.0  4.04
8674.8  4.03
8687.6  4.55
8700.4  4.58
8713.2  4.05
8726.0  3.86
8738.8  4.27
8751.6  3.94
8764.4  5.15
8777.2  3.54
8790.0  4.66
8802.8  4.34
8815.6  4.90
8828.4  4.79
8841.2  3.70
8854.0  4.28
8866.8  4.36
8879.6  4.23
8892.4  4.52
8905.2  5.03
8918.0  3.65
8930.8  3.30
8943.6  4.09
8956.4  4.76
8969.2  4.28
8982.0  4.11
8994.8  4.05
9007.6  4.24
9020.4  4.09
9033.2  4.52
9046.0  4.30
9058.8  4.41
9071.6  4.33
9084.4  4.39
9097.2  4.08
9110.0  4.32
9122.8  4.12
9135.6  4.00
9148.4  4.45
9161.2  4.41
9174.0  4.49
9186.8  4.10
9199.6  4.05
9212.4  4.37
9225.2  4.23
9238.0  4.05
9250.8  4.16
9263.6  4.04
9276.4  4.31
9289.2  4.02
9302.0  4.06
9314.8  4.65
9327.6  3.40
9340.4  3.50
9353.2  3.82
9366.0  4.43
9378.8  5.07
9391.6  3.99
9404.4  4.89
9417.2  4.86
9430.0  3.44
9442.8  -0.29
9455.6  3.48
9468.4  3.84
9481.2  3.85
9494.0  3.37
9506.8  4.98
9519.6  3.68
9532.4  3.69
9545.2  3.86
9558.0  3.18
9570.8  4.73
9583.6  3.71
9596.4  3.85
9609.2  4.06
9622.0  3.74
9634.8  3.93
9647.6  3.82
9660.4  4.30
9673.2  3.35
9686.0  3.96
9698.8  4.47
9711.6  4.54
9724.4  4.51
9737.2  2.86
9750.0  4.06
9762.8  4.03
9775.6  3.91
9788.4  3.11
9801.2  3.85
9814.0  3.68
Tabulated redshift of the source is 0.517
